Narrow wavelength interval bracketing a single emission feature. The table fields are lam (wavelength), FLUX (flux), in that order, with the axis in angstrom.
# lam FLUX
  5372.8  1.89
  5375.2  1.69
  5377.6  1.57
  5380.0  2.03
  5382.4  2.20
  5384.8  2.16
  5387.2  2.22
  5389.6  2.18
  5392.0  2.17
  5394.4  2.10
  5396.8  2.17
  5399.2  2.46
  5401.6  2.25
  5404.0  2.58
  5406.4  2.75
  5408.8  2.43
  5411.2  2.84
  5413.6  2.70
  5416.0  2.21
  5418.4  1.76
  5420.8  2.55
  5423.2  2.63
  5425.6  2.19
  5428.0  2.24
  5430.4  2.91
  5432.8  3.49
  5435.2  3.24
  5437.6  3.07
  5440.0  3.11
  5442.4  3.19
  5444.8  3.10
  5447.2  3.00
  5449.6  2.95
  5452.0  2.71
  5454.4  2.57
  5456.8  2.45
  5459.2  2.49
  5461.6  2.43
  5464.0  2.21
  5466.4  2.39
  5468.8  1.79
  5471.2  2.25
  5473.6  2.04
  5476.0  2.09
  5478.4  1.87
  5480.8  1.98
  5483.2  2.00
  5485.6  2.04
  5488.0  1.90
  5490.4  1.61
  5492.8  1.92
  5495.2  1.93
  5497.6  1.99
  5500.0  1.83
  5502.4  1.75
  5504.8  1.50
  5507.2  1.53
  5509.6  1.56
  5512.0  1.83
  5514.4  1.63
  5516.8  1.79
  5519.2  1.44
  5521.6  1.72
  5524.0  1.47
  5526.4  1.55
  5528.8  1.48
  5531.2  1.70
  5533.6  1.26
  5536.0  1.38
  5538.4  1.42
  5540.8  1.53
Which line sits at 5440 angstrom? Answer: C IV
